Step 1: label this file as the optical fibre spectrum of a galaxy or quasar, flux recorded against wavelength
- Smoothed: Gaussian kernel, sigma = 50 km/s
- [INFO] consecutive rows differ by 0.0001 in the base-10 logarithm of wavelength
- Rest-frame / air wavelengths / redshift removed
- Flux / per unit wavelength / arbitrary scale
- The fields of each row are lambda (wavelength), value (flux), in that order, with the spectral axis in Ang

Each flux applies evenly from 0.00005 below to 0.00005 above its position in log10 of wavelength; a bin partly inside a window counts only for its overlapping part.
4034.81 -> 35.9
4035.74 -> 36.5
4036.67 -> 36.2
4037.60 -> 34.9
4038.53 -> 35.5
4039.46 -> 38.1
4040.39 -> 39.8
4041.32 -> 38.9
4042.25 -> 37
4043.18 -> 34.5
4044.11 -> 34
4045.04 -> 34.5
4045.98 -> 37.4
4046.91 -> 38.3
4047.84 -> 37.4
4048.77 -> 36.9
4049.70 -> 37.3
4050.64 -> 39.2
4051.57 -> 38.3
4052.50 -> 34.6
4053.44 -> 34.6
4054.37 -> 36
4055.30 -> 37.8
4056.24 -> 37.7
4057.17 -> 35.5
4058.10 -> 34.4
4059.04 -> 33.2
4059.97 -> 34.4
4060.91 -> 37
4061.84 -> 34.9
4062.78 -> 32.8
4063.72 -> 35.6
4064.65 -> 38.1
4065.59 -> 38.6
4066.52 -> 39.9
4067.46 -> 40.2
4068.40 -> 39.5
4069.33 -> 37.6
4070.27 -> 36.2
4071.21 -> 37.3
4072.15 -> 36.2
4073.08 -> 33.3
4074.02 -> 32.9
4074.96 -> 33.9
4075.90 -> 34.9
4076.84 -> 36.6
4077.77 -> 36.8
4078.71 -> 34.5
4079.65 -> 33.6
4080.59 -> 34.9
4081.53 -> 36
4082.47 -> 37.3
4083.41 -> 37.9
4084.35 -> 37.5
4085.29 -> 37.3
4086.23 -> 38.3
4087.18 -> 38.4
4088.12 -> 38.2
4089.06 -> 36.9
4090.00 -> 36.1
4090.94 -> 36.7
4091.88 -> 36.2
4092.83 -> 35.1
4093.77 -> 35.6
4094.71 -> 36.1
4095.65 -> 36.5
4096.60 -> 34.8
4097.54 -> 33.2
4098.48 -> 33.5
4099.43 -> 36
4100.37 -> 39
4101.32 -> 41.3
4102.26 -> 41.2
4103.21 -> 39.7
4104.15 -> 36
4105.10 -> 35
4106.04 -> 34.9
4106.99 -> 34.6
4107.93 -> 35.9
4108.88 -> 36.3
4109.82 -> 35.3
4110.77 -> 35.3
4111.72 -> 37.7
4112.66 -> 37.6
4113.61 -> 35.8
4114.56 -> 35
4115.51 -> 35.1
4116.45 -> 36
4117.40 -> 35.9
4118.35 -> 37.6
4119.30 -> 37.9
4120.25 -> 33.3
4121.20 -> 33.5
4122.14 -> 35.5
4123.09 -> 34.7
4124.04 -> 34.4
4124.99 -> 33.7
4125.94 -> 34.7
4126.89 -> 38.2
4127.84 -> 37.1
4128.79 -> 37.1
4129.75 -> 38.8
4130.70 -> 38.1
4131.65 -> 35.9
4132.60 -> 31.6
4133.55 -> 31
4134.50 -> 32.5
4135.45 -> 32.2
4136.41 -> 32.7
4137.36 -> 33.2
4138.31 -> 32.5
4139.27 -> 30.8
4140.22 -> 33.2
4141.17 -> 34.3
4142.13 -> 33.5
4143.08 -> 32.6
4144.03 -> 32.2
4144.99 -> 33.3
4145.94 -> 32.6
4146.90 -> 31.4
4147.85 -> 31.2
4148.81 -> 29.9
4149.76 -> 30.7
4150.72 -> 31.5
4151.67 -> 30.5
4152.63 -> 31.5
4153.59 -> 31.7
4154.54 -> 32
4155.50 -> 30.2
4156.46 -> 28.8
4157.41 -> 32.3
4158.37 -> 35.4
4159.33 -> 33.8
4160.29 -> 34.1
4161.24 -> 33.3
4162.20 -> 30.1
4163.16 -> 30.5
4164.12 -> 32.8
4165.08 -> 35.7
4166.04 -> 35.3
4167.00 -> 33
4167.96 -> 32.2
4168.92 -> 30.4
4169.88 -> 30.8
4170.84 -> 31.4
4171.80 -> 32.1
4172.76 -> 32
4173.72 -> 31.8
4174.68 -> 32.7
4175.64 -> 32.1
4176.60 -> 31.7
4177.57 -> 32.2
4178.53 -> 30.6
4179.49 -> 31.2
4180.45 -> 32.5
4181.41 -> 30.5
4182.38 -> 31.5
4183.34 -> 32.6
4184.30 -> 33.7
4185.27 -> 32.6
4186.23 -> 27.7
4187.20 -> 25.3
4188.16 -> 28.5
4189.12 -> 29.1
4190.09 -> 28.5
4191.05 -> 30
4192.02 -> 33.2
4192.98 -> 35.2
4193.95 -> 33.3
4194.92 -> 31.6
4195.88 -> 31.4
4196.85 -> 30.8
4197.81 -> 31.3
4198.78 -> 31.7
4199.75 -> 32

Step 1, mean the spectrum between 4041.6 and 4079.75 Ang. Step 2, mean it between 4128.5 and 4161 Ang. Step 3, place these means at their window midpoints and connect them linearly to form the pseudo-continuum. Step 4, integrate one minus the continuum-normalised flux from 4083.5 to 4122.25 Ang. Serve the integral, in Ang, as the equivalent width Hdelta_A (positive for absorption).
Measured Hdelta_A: -2.2 Ang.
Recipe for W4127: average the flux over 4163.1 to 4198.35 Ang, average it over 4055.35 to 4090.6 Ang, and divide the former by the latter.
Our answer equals 0.9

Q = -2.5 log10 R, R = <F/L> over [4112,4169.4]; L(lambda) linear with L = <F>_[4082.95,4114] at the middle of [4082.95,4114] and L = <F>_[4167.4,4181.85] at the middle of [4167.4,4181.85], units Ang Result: 0.01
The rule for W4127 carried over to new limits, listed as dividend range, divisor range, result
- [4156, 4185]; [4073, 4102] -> 0.89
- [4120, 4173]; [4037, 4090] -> 0.90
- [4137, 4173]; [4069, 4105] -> 0.88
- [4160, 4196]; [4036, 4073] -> 0.86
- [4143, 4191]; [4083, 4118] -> 0.86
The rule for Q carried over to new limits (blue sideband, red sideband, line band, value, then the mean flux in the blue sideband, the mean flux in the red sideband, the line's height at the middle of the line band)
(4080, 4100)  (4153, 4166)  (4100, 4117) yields -0.04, 36.3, 32.4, 35.3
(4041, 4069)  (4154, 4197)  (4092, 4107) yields -0.05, 36.6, 31.7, 34.8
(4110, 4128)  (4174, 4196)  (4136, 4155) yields 0.06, 35.7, 31.2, 33.9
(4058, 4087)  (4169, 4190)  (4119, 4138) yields -0.04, 36.2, 31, 33.5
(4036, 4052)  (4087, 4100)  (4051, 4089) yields 0.00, 36.9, 35.9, 36.4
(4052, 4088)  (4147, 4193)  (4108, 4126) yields -0.05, 36.2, 31.6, 34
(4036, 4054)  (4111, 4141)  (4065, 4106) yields -0.03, 36.7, 34.9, 35.8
